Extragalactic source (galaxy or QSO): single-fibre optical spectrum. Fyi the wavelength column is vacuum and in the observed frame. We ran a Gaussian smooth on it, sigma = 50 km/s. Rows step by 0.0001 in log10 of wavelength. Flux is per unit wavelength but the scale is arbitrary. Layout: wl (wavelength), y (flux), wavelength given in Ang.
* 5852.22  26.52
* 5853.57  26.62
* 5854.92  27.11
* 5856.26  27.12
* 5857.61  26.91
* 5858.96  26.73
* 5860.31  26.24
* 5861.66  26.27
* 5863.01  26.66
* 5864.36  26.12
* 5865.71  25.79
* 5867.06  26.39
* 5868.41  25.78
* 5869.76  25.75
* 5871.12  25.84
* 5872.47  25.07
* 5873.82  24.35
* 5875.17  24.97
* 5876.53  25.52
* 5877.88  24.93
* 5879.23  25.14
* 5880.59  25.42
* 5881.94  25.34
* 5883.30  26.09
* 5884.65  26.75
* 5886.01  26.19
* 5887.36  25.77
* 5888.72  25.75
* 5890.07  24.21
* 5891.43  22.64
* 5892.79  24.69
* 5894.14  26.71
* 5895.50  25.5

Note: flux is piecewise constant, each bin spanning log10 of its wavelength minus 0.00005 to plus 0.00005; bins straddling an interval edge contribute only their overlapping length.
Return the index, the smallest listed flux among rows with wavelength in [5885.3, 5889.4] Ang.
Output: 25.75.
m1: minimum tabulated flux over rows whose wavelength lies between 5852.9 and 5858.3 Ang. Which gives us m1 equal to 26.62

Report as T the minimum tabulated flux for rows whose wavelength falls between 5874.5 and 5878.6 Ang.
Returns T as 24.93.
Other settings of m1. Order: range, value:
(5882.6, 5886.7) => 26.09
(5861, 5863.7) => 26.27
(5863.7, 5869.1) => 25.78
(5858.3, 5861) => 26.24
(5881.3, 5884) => 25.34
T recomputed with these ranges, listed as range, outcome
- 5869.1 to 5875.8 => 24.35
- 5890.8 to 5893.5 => 22.64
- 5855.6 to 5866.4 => 25.79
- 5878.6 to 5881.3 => 25.14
